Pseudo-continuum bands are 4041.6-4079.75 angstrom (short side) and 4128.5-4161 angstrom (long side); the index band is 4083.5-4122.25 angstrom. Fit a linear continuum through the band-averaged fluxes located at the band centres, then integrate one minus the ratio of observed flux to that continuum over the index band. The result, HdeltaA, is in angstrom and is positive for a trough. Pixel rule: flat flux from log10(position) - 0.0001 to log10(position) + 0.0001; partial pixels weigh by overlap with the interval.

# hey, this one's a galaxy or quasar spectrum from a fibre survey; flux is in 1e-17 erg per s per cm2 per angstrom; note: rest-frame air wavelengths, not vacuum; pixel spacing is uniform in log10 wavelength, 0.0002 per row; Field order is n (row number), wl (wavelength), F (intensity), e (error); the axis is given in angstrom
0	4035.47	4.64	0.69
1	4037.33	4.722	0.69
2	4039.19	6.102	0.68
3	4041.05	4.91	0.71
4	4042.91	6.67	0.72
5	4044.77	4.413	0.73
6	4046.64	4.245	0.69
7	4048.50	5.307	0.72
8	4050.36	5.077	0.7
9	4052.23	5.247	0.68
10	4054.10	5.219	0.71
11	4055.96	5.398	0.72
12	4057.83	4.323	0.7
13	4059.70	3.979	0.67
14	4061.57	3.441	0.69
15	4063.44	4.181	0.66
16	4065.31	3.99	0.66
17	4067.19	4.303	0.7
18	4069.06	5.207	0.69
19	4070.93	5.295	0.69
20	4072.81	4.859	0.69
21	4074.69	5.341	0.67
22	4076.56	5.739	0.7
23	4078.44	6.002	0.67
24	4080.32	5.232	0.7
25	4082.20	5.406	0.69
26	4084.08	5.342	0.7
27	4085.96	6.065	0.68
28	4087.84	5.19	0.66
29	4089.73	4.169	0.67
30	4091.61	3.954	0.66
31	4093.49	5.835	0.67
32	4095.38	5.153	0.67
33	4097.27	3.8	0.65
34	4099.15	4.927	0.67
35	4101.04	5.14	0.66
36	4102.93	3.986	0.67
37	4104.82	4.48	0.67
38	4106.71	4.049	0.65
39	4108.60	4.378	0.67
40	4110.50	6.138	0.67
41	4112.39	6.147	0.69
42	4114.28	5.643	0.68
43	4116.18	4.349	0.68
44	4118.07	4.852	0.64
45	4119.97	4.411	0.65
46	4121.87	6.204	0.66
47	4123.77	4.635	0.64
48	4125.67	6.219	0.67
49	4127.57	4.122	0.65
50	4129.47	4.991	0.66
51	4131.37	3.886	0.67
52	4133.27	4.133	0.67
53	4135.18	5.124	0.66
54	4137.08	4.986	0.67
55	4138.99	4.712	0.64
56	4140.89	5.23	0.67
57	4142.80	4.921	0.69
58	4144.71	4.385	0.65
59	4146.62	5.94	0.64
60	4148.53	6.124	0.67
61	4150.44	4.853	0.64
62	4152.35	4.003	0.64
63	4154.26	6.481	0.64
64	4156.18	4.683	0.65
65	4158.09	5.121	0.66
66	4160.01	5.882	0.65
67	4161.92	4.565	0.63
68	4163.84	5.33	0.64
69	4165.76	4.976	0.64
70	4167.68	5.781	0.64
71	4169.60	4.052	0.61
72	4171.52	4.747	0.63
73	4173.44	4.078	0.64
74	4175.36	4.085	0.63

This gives 0.2 angstrom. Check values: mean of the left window 4.91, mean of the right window 5.03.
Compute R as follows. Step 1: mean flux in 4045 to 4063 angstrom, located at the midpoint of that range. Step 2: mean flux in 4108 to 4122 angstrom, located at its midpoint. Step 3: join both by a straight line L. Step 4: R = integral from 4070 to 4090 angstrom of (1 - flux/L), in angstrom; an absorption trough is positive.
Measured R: -1.9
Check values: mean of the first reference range 4.67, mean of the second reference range 5.23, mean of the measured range 5.37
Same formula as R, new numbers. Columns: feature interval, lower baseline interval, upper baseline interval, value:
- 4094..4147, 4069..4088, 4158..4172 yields 3.7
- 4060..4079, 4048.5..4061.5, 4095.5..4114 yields 0.1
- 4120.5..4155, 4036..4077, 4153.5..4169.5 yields 1.0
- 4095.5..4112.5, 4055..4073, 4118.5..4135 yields -0.1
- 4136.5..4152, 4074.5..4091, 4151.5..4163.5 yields 0.2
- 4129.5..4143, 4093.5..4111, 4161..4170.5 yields 0.3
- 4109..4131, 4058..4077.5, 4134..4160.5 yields -1.0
